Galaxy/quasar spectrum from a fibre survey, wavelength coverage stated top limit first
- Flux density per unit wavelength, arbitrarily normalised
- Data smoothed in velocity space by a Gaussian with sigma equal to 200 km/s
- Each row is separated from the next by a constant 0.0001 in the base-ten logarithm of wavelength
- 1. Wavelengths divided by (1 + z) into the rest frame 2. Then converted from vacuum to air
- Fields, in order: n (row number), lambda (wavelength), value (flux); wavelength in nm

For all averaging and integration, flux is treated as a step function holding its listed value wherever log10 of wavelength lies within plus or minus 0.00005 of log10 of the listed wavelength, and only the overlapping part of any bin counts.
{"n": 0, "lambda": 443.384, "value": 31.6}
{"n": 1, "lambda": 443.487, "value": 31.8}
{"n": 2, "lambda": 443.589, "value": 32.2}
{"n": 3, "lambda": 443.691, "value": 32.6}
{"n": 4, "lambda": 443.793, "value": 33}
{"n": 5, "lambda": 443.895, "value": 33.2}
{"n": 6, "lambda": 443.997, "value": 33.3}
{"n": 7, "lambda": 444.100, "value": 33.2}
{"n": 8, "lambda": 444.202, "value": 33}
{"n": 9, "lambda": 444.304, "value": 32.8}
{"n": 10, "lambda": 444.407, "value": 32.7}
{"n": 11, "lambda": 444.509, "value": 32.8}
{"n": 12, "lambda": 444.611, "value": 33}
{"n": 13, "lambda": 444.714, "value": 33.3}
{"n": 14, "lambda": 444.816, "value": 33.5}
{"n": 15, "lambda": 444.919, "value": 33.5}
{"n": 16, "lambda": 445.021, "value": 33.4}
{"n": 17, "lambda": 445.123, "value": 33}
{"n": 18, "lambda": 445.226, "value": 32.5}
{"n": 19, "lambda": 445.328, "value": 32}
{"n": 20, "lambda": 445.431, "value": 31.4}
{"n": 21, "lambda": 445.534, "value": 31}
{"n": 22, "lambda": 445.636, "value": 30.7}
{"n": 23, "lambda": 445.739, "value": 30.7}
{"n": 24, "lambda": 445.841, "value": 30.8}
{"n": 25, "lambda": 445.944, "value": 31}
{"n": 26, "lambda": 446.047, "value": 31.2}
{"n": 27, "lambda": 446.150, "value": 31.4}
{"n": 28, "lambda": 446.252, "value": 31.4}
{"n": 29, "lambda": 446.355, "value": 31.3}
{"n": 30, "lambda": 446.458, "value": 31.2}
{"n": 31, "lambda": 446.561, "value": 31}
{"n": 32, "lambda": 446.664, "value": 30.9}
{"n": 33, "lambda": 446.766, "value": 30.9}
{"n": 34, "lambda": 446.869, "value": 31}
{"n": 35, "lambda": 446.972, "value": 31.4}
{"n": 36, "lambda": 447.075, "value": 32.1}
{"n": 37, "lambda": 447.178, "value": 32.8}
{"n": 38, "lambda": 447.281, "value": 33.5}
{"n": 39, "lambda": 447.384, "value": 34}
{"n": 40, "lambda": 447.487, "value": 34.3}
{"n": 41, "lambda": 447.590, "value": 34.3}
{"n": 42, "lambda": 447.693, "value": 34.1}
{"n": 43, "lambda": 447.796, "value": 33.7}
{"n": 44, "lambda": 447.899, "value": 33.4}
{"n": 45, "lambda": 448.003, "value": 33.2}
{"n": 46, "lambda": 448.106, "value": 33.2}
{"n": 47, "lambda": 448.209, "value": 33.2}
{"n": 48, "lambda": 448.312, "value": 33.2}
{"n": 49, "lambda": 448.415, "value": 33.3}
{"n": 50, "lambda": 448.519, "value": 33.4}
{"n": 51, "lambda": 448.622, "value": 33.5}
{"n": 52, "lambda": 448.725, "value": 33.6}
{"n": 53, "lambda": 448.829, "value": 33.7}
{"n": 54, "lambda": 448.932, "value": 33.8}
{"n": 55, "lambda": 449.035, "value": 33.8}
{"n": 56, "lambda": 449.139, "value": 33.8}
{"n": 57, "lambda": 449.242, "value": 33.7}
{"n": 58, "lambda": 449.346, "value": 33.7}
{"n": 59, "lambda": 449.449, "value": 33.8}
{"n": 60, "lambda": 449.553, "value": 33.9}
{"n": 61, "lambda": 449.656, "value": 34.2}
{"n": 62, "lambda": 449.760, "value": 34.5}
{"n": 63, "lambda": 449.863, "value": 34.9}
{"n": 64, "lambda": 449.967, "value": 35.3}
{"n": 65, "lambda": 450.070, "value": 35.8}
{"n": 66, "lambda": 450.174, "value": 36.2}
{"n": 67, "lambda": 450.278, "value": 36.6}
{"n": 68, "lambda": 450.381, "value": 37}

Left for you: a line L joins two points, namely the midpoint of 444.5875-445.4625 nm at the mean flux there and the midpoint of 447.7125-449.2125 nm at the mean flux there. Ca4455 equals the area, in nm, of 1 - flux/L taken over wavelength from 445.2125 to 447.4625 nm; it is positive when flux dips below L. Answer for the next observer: 0.104 nm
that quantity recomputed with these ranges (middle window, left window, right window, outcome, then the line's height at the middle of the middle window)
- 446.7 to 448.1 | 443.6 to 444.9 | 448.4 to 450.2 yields 0.032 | 33.7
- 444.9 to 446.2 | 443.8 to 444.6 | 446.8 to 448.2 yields 0.053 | 33.1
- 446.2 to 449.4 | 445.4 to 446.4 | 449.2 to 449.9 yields -0.026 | 32.6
